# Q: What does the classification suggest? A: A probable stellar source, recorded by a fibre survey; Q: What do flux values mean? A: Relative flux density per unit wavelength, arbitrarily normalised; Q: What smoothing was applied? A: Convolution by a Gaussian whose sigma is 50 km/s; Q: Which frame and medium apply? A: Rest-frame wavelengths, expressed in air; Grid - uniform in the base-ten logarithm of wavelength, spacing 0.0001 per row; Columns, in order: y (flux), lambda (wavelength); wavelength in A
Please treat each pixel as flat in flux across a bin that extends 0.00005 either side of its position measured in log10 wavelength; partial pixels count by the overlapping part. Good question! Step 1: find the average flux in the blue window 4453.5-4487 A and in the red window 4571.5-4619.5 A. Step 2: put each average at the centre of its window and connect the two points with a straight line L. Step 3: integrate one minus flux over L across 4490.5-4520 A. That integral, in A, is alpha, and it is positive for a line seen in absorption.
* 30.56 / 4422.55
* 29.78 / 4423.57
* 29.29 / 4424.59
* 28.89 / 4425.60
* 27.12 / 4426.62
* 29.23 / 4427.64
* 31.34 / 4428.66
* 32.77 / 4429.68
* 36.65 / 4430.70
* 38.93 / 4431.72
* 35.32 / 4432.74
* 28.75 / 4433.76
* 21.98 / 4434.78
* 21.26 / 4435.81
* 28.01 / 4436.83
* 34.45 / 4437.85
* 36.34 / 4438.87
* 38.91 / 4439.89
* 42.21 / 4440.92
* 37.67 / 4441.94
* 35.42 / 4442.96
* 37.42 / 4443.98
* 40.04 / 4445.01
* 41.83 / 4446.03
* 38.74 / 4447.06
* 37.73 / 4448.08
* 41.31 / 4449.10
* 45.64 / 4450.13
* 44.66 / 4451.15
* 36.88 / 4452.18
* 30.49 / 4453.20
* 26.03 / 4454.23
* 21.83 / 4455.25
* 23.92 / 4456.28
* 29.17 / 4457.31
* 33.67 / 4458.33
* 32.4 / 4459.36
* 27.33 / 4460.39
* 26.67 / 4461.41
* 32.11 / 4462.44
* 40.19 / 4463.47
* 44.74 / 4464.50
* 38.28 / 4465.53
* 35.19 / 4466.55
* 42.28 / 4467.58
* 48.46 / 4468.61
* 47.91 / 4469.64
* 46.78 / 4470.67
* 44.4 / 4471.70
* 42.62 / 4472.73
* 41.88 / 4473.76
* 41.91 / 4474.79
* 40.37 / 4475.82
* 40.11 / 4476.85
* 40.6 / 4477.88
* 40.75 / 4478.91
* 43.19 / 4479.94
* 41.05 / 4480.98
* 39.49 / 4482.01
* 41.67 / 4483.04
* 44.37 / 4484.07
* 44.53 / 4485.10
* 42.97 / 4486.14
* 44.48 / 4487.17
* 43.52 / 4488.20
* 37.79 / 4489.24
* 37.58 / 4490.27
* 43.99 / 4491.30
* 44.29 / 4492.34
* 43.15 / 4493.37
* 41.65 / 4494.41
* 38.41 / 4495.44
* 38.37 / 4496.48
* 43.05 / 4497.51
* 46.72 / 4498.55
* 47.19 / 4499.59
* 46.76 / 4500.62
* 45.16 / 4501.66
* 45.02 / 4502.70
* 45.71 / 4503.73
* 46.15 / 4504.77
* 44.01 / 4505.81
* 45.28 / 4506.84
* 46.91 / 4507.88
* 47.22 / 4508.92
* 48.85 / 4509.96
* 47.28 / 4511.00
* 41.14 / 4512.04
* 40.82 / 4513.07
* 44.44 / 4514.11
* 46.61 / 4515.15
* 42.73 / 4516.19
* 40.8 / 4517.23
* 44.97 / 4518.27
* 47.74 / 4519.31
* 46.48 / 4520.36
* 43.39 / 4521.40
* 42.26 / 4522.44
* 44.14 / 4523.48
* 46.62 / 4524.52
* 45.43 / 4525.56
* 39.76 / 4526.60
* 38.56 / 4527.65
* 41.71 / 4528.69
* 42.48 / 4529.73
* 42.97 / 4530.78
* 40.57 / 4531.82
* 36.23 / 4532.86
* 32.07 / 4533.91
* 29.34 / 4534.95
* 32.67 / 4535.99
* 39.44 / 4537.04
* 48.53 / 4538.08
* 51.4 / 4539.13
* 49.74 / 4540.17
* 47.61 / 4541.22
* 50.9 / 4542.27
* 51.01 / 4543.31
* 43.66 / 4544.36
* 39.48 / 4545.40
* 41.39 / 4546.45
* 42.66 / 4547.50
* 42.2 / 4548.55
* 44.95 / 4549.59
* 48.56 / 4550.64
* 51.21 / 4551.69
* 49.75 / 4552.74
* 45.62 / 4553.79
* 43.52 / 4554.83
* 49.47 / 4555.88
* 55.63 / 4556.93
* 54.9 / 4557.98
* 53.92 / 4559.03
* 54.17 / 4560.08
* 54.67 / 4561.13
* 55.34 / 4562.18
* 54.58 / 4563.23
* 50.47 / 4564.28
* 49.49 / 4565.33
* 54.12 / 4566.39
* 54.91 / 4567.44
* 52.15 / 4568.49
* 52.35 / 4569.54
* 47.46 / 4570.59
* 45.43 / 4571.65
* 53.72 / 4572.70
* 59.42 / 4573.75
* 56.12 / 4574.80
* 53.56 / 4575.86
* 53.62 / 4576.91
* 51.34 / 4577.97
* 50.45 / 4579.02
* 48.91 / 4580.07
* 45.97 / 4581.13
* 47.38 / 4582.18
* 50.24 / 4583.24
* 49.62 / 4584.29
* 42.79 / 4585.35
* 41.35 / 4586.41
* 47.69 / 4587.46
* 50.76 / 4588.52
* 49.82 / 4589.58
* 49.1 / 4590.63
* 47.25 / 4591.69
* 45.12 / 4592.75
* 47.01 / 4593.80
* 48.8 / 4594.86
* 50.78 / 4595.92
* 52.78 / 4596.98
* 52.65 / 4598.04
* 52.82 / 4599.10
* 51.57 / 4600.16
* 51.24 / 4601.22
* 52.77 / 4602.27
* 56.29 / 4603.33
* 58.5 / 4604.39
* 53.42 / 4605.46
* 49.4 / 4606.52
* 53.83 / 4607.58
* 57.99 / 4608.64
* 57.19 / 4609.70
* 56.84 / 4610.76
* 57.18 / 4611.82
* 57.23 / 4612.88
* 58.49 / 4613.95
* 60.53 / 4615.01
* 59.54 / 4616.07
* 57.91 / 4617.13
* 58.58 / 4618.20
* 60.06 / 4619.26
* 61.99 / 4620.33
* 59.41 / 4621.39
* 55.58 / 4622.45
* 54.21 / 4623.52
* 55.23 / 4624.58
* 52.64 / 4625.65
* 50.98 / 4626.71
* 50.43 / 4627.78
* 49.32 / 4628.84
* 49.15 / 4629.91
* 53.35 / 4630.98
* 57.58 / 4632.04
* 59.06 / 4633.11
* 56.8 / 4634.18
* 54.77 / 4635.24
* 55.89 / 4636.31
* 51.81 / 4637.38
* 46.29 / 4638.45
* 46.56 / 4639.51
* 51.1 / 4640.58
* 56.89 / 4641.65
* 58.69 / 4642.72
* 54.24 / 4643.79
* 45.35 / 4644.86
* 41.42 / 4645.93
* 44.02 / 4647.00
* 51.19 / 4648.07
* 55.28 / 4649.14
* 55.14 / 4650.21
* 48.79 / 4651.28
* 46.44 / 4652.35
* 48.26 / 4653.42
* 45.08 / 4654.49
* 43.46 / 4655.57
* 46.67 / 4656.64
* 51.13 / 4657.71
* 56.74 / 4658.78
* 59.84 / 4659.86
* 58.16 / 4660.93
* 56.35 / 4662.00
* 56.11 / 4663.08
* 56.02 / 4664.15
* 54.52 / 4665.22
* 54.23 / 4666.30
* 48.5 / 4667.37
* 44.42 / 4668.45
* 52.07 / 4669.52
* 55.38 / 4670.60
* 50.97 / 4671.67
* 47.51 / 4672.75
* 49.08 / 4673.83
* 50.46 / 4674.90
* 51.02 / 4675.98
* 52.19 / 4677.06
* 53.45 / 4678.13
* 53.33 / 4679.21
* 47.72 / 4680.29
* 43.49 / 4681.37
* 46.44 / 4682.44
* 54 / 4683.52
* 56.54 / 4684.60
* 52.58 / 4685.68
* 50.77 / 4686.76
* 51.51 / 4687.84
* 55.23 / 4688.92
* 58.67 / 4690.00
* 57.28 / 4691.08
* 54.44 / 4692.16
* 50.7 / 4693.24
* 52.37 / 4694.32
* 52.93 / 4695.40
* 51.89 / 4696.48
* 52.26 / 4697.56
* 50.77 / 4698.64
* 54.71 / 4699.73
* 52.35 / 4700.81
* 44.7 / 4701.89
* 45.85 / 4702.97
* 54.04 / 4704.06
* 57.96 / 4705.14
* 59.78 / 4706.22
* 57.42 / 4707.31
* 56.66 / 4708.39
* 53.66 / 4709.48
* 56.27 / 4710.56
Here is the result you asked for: -1.5 A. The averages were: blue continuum 38.4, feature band 44.4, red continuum 52.5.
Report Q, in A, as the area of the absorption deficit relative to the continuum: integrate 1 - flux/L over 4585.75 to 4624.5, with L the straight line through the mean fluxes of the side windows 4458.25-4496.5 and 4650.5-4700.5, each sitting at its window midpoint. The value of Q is -4.7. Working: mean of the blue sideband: 40.6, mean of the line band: 53.8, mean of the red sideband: 51.9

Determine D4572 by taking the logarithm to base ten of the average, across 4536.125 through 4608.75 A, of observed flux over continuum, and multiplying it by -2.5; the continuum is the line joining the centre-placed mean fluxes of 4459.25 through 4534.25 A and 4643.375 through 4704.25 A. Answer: -0.08 mag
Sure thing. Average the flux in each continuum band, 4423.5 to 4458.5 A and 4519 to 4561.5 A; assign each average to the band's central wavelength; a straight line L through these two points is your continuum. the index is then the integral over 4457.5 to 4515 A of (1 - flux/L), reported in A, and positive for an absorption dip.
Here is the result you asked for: -4.7 A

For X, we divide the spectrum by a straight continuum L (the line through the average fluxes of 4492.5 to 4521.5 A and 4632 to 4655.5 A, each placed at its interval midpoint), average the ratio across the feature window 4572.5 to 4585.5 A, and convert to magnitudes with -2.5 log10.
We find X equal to -0.07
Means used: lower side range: 44.5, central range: 51.2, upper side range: 51.1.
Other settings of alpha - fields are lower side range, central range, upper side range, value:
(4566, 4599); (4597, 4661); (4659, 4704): -3.0 A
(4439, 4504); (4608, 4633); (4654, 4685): -3.9 A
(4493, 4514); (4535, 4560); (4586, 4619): 0.9 A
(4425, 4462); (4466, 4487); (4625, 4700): -3.7 A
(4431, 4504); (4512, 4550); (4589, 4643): 2.0 A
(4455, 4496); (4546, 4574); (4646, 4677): -3.5 A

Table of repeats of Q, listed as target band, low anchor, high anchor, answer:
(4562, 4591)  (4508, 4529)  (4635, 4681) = -2.18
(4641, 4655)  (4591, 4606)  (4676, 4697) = 0.51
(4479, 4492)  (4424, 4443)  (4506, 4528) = -0.73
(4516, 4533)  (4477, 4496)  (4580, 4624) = 0.95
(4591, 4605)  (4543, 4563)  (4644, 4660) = -0.72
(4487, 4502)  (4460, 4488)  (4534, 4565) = -0.01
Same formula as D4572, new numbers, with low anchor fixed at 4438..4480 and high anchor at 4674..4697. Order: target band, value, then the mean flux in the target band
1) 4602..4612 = -0.171 mag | 55.3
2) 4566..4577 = -0.177 mag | 53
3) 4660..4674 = -0.038 mag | 52.9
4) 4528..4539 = 0.095 mag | 39.1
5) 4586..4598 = -0.050 mag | 48.5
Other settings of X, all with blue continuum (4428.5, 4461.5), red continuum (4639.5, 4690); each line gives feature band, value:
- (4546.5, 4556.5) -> -0.10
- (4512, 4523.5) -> -0.11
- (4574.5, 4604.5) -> -0.11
